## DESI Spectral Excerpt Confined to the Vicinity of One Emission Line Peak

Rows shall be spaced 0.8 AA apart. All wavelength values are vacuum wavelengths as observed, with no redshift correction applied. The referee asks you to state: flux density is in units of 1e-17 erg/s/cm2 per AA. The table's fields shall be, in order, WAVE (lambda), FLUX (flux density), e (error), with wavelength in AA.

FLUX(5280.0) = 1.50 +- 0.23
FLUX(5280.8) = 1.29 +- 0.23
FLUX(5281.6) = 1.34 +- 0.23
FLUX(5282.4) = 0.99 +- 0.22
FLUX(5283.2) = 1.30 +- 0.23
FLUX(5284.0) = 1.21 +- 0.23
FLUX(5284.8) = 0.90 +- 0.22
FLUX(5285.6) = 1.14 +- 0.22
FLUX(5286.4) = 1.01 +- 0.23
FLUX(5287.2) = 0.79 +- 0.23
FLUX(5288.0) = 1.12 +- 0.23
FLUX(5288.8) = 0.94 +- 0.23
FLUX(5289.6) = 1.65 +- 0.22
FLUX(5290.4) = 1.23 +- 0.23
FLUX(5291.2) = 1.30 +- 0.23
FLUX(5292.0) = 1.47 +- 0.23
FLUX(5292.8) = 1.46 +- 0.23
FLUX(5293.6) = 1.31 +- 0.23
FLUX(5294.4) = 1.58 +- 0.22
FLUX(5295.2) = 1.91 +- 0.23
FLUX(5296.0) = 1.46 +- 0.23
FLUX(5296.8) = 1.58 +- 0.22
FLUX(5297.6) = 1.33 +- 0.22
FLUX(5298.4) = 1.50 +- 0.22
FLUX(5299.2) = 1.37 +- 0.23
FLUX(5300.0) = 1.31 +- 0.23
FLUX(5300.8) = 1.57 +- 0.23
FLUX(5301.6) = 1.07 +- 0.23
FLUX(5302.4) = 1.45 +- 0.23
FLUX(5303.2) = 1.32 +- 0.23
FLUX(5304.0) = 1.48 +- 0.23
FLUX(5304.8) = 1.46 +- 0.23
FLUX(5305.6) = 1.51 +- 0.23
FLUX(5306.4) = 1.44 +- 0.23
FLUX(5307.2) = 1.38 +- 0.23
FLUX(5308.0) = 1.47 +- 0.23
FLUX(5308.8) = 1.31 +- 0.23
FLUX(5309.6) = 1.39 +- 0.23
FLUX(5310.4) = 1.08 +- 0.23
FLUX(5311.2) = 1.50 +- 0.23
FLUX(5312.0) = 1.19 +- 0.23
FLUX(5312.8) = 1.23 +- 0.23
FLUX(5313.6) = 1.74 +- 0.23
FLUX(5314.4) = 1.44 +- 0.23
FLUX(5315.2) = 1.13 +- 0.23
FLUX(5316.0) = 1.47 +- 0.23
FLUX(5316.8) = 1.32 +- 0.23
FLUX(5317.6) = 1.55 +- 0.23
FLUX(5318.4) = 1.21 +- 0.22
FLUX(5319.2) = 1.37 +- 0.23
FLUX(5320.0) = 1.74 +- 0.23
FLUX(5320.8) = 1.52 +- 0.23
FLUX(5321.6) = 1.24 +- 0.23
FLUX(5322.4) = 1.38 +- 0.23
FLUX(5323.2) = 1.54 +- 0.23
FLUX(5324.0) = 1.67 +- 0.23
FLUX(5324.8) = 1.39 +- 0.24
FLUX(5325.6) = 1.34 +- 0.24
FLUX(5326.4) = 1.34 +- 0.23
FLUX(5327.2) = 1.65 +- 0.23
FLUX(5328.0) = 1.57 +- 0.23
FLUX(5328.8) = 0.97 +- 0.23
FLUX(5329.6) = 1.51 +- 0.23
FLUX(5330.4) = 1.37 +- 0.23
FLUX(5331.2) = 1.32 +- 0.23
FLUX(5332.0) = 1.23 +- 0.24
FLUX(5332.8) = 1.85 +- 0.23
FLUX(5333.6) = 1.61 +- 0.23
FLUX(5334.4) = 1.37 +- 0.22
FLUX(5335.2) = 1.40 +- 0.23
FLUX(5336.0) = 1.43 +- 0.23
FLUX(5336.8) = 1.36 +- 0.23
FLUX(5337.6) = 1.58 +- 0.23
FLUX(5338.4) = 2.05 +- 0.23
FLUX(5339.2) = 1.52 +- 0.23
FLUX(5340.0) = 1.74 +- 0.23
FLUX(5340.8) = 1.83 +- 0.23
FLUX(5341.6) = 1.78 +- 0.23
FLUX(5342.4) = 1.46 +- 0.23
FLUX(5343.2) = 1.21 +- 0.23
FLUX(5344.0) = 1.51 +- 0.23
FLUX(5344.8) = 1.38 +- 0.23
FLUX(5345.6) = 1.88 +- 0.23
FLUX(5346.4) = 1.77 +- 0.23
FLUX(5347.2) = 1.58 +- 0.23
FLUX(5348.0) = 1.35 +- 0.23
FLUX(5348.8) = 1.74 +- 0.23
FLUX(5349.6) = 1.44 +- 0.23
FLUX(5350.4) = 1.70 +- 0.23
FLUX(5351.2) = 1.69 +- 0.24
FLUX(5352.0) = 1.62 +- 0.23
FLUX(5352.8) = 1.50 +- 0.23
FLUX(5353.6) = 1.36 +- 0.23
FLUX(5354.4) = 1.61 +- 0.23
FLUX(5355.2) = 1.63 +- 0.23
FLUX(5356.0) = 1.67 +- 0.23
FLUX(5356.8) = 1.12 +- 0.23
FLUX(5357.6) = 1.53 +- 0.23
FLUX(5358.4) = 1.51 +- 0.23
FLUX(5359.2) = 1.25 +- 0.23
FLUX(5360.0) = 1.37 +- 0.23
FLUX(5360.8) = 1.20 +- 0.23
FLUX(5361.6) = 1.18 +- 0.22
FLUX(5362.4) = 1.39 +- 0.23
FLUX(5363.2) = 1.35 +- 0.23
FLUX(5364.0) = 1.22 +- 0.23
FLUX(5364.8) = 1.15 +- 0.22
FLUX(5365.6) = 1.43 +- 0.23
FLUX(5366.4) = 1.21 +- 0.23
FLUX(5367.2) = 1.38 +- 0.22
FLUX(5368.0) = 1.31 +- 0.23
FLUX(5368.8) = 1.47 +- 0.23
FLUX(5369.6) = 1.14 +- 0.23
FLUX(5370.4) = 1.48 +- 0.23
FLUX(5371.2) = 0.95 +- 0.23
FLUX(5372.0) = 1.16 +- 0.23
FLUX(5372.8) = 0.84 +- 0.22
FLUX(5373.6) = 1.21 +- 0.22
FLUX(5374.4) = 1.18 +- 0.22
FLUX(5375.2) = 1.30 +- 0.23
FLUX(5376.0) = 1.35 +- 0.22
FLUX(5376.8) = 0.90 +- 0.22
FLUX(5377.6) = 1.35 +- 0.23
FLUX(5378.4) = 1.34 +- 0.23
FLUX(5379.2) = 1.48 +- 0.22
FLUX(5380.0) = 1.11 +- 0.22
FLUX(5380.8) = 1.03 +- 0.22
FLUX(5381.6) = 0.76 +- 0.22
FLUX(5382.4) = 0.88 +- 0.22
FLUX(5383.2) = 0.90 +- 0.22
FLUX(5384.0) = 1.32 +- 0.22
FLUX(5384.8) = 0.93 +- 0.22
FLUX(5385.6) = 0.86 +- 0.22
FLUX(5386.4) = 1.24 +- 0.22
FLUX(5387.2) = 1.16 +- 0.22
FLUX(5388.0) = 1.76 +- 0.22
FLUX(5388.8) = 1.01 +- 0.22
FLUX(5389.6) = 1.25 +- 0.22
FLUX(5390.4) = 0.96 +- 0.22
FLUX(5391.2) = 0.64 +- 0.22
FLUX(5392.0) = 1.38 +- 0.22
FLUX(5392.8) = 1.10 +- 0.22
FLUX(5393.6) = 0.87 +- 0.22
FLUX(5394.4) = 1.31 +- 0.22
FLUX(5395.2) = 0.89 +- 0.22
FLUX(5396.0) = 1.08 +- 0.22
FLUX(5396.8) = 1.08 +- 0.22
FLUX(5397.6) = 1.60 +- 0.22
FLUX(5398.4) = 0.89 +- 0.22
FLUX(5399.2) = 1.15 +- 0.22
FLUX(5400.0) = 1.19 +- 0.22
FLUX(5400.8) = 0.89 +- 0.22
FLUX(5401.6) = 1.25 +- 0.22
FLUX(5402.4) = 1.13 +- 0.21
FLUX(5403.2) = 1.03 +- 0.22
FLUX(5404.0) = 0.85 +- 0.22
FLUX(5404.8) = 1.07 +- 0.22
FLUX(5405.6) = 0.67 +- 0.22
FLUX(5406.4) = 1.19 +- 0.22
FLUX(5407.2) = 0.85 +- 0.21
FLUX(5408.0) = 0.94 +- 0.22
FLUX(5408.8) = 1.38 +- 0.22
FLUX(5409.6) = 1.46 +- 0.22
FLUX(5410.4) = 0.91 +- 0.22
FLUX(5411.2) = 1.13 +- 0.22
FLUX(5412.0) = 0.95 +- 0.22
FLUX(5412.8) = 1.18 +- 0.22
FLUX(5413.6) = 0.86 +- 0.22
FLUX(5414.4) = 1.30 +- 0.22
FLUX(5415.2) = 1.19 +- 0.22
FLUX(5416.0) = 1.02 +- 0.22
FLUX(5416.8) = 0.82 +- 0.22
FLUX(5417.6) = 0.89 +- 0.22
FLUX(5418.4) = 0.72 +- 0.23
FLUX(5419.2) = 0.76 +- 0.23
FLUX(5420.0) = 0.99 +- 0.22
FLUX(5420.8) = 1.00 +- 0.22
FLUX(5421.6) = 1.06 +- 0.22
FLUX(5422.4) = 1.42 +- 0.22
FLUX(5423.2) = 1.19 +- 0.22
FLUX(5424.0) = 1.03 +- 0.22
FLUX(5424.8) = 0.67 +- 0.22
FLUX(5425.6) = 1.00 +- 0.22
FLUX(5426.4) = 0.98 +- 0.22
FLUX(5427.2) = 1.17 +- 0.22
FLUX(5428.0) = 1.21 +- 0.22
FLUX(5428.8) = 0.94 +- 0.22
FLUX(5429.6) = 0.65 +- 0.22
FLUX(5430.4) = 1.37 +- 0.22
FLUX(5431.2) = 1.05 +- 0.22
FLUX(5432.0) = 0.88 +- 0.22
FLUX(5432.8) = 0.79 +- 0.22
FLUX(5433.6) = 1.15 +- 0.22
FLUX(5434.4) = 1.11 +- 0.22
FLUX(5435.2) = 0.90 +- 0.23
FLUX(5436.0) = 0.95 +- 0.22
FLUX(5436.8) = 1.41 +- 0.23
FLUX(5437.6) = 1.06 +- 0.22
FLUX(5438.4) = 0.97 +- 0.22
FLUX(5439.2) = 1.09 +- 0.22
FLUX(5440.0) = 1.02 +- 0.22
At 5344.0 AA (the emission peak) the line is C III] 1909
